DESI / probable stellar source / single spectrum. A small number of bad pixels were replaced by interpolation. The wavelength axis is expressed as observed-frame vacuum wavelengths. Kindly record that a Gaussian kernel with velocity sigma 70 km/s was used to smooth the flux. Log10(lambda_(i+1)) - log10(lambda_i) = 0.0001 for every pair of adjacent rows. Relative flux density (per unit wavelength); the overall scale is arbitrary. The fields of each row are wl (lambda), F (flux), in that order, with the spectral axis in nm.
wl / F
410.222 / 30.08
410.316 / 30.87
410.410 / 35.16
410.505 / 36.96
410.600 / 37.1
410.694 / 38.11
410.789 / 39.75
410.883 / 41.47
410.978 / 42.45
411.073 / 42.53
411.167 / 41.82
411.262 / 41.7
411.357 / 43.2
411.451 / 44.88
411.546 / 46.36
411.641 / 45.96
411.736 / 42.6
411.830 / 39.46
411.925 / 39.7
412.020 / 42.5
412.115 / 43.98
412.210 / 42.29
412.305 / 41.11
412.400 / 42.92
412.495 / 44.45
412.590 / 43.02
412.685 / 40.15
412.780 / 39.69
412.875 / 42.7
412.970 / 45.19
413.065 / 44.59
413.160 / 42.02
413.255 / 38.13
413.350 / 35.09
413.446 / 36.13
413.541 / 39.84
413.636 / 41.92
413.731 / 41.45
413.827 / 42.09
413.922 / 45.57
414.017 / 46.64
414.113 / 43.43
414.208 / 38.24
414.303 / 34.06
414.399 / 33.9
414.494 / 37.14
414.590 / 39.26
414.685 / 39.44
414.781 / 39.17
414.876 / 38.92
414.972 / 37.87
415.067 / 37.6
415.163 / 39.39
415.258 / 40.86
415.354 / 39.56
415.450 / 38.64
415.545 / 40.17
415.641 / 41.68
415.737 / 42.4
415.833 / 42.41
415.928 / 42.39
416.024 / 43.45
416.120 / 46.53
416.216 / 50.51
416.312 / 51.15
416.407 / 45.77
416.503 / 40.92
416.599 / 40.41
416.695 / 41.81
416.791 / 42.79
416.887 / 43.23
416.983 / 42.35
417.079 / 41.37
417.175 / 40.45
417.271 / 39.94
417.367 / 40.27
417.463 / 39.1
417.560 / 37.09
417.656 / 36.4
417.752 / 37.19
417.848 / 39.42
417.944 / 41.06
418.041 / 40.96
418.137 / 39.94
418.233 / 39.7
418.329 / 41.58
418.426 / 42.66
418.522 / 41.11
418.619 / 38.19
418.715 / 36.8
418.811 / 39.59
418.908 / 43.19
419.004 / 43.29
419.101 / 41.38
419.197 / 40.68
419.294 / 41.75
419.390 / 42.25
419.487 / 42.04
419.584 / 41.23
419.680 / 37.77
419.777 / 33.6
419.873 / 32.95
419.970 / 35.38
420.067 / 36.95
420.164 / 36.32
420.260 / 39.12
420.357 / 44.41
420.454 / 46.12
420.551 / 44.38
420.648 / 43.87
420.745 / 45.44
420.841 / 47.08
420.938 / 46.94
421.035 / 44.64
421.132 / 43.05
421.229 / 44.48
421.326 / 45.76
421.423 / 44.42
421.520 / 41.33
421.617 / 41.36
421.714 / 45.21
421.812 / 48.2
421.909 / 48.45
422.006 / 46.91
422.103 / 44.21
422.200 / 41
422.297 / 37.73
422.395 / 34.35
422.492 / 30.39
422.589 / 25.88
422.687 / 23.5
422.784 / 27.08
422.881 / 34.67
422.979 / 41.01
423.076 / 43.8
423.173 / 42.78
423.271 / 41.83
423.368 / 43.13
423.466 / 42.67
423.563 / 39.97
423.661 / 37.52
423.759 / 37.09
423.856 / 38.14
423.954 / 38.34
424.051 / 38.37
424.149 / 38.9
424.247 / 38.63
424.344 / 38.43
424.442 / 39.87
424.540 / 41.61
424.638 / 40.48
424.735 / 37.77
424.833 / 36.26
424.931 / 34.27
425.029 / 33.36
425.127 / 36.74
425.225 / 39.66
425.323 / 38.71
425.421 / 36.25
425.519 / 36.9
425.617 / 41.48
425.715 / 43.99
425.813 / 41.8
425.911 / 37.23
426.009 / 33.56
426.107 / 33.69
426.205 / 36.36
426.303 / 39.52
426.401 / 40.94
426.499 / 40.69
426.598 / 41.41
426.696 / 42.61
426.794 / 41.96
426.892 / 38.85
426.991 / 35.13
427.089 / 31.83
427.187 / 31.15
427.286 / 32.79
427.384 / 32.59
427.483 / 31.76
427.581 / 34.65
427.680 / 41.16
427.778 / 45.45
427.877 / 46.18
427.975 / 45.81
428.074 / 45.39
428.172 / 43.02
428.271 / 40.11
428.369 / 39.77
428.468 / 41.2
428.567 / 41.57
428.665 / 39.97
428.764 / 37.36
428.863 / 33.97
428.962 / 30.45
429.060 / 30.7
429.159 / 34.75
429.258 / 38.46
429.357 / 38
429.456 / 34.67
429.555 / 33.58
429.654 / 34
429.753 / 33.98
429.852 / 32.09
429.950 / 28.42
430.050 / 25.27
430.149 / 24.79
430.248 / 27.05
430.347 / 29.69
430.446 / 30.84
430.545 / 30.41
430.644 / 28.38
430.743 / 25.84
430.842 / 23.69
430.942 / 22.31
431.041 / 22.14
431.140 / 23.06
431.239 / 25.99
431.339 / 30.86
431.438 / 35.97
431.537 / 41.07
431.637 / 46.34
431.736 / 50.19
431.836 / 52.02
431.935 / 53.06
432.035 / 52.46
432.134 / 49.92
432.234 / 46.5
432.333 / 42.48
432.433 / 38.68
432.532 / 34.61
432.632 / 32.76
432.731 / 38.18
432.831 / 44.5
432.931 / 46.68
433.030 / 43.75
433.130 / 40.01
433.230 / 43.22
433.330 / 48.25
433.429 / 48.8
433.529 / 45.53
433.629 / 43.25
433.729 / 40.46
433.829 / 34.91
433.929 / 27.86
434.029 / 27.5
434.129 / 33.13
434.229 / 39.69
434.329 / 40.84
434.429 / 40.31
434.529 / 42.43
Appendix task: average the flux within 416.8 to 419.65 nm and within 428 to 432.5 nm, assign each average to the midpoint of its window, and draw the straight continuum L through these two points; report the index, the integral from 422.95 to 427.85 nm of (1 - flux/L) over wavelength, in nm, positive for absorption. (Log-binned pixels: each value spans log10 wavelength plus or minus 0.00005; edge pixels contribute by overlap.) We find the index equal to -0.10 nm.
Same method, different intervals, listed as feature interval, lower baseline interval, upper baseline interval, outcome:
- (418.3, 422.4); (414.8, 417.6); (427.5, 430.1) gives -0.17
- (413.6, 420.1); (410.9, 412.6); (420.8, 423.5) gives 0.19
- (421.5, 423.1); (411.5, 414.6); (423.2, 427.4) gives 0.03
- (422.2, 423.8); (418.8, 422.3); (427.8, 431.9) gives 0.15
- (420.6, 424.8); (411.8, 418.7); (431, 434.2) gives 0.03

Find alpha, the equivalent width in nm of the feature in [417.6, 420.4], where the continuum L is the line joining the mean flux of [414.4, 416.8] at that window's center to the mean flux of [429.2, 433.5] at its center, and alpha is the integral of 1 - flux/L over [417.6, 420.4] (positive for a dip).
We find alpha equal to 0.061 nm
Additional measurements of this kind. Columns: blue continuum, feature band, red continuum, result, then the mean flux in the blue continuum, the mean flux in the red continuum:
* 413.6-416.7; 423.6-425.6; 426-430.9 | -0.040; 41.4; 35.5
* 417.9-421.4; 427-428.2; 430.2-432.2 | -0.040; 41.3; 35.2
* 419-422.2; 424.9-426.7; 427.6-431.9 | -0.004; 42.4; 35.1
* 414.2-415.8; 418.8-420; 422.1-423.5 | -0.068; 38.8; 36.6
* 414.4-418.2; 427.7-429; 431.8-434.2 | 0.024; 40.9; 41.9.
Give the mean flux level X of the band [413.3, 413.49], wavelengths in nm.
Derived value 35.5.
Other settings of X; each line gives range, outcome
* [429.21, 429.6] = 36.2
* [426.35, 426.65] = 41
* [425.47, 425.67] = 39.3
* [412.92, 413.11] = 44.9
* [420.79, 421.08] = 46.3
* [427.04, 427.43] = 32.1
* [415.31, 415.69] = 40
